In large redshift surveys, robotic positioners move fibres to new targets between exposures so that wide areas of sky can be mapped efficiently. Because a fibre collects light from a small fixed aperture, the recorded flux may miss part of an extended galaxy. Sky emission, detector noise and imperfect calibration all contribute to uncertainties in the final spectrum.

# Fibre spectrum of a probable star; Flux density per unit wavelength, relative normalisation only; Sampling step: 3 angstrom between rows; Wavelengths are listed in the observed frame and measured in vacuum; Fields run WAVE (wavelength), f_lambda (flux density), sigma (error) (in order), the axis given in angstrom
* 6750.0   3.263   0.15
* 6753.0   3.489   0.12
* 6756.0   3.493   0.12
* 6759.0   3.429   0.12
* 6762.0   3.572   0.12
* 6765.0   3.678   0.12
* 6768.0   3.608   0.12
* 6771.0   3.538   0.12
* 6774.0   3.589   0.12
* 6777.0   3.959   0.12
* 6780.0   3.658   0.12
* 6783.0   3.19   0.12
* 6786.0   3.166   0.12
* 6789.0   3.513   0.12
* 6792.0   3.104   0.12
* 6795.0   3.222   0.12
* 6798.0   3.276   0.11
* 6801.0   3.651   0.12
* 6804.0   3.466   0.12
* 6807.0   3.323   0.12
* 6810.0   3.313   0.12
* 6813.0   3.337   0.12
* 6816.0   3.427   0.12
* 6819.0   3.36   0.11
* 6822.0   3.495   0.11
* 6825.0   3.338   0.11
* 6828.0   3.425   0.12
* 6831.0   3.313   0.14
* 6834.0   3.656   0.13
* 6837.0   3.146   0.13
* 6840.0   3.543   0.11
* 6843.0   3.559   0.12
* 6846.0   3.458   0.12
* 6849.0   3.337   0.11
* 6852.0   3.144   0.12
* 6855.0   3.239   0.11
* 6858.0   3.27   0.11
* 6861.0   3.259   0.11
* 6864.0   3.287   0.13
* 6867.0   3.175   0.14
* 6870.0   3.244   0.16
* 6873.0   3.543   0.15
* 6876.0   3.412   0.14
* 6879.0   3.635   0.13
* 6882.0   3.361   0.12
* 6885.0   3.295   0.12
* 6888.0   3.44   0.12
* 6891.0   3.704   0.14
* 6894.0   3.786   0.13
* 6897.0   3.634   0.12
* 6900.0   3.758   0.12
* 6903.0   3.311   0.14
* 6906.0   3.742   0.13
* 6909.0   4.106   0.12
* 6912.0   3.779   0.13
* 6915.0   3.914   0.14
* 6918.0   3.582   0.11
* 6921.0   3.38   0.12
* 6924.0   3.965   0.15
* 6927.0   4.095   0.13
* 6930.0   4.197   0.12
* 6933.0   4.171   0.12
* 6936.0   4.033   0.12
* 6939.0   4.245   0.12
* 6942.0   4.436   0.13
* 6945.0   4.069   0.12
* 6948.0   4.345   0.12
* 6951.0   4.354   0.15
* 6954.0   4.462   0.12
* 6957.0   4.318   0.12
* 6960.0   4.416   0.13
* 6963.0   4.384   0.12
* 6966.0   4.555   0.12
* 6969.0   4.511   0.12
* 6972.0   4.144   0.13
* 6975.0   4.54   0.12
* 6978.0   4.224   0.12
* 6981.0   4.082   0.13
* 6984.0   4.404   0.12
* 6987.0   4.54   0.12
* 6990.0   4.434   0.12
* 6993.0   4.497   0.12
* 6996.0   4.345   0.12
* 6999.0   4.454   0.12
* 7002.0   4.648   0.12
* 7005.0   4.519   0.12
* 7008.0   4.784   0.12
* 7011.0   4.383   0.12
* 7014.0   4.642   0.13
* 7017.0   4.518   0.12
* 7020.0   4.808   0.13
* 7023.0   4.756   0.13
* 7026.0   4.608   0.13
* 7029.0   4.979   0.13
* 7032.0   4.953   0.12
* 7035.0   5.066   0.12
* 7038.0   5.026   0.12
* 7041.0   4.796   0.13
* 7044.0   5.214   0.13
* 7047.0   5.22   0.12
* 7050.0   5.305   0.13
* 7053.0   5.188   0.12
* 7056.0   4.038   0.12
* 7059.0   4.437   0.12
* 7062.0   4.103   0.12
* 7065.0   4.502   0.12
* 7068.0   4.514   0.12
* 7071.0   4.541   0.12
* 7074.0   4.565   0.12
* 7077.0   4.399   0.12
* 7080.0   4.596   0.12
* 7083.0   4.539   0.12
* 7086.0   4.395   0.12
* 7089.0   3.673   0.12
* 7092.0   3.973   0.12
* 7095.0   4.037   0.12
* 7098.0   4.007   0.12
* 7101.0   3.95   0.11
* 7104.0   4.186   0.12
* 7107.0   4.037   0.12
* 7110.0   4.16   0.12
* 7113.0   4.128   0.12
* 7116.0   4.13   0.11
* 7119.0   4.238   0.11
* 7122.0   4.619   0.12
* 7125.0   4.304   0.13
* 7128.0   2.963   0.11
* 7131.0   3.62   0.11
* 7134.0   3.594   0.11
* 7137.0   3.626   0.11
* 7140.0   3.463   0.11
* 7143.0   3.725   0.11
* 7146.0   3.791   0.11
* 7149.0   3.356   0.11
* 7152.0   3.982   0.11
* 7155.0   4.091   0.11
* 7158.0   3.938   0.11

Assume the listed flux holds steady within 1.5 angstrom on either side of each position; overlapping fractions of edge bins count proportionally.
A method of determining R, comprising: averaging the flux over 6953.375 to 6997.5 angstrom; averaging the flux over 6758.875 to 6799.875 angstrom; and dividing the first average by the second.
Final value 1.3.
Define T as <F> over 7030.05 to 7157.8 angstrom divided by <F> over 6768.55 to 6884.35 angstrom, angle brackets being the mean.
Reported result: 1.26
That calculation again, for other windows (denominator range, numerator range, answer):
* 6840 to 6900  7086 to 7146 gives 1.15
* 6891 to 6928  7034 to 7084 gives 1.26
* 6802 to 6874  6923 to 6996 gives 1.28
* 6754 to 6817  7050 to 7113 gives 1.25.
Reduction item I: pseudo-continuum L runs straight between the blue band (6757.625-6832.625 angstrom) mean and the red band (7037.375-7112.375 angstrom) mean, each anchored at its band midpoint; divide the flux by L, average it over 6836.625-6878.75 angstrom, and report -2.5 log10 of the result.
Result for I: 0.10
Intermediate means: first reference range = 3.44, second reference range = 4.45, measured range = 3.34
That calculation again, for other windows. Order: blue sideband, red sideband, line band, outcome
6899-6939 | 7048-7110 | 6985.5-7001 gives -0.09 mag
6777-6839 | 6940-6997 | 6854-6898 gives 0.12 mag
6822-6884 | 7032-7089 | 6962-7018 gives -0.06 mag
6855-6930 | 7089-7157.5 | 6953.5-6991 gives -0.19 mag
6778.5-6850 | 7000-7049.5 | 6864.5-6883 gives 0.12 mag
